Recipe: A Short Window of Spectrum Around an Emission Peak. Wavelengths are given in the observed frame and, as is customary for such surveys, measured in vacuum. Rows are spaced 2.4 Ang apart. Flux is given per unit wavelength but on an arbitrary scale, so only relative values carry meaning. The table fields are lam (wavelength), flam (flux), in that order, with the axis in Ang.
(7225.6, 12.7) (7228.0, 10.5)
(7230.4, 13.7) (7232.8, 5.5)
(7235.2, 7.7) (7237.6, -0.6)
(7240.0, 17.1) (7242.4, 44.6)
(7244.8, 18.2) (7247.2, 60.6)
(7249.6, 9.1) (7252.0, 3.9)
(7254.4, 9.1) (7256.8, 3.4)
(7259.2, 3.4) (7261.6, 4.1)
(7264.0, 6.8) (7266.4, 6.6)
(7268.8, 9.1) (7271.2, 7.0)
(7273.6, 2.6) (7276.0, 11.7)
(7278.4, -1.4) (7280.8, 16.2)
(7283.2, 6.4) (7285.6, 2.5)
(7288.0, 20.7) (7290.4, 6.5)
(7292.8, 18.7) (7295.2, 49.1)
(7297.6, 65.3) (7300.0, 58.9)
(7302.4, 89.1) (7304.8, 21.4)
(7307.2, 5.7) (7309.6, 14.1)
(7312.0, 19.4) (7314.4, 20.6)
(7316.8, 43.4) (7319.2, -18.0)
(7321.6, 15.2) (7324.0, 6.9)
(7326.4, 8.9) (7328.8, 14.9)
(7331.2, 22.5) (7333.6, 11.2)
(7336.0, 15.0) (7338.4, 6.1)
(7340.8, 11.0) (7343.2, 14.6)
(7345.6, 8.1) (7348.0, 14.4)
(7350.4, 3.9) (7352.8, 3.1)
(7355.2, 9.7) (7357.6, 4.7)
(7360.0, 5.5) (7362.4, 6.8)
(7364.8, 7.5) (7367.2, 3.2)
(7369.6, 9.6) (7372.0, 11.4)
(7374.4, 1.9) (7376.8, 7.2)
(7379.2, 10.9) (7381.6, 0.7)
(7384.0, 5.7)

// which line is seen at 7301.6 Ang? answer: [O II] 3727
